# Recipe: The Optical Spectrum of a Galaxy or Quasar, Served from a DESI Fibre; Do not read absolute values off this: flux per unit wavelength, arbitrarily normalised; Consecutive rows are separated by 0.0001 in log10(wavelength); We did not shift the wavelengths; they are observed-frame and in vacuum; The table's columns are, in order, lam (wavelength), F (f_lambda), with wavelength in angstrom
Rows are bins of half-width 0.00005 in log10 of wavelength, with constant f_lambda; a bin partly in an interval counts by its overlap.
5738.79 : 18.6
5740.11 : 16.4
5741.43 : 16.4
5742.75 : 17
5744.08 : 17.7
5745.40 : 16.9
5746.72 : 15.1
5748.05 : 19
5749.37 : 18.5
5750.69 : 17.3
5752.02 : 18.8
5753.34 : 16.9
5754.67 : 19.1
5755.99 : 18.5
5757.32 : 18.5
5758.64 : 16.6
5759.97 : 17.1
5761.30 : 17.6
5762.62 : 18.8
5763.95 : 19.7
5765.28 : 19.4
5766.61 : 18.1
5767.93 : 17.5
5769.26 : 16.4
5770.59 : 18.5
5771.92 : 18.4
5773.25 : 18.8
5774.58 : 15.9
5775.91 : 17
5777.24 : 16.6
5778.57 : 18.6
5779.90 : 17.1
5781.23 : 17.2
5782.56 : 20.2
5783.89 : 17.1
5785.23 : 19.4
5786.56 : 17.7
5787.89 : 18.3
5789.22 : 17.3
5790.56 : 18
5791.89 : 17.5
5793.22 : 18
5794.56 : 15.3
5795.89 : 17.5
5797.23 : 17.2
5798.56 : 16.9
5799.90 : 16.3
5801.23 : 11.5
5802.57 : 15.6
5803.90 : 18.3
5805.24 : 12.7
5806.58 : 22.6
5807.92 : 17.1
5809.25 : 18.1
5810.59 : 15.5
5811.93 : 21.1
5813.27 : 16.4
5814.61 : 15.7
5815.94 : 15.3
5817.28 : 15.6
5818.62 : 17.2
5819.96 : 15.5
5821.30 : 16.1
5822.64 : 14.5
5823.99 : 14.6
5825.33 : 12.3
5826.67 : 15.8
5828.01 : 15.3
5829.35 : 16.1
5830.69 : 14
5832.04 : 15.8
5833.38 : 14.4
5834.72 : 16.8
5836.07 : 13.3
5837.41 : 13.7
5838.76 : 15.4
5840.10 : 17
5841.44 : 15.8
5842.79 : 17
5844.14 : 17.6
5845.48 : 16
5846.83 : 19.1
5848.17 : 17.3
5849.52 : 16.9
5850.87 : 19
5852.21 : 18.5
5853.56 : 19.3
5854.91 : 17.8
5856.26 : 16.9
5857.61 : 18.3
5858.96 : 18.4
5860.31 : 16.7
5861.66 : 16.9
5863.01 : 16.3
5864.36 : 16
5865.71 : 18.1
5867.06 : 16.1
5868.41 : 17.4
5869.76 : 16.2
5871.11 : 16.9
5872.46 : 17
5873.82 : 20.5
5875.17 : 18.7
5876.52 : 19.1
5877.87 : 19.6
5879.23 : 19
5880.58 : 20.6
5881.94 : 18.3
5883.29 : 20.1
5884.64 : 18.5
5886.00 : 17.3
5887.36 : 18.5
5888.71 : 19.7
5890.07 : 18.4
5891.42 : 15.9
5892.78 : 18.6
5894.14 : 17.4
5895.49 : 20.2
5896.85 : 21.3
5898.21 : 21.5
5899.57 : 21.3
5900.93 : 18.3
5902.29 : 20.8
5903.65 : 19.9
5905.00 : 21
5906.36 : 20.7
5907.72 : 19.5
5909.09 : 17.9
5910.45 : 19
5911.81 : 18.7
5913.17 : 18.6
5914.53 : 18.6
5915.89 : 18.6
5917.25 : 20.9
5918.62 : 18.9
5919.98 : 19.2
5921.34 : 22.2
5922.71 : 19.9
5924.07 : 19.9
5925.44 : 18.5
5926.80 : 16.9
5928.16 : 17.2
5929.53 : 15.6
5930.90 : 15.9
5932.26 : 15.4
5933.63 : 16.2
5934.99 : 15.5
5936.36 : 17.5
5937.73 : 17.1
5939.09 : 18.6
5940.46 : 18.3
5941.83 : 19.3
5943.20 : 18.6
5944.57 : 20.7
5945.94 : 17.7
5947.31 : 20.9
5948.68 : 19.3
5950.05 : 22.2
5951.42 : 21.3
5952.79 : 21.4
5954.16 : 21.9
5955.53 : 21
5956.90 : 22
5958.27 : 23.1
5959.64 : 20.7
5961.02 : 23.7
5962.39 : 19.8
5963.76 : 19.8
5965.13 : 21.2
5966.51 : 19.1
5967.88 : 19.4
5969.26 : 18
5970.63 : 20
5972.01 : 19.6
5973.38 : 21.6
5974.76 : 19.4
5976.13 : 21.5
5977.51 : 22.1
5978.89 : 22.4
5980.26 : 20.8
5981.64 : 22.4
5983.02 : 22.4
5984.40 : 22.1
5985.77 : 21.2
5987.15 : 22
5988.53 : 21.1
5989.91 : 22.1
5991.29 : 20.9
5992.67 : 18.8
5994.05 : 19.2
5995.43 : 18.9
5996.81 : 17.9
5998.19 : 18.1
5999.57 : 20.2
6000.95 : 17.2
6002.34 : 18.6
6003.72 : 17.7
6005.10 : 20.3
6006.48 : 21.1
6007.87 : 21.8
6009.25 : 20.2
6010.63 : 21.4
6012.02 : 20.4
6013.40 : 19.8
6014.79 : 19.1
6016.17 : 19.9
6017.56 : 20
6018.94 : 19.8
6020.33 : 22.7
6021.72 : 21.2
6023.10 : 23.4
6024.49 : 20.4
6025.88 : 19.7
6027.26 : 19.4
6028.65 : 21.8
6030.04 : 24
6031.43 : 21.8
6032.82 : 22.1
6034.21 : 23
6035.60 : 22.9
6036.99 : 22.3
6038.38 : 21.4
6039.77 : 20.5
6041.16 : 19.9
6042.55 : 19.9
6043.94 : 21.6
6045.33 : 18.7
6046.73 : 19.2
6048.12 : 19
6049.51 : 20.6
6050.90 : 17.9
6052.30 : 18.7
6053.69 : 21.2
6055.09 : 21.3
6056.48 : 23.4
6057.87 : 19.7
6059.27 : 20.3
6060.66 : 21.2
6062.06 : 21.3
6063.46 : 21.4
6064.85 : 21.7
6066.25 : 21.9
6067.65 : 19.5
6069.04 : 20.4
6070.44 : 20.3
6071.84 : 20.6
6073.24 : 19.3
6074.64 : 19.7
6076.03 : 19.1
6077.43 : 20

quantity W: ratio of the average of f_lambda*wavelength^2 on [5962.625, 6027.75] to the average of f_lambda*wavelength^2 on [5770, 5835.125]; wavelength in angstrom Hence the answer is 1.30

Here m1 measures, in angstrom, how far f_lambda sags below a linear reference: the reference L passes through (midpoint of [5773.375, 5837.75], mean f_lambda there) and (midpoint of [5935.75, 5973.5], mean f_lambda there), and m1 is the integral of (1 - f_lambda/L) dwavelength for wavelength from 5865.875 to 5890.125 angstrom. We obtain -0.23 angstrom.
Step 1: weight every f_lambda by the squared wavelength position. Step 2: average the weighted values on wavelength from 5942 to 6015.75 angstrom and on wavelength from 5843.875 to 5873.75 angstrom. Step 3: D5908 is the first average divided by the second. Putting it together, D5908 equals 1.22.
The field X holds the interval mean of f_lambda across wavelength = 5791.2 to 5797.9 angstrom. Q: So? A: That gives 17.1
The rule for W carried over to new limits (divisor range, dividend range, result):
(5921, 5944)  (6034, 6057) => 1.21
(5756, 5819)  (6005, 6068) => 1.30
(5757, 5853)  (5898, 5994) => 1.23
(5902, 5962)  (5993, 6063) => 1.09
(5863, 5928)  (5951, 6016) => 1.12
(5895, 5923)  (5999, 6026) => 1.06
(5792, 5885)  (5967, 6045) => 1.29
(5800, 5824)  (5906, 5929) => 1.21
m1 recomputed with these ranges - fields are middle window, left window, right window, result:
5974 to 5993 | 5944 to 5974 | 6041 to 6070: -0.8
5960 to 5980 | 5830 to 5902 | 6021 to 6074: -1.0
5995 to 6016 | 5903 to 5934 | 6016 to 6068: 0.8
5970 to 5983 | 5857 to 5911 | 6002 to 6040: -0.6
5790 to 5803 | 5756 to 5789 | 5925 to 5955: 1.2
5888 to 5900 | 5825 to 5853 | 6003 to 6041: -1.2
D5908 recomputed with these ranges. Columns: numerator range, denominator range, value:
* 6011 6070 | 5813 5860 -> 1.37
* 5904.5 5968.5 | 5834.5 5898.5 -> 1.11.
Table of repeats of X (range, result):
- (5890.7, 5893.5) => 17.3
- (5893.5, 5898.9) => 20.1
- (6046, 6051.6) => 19.2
